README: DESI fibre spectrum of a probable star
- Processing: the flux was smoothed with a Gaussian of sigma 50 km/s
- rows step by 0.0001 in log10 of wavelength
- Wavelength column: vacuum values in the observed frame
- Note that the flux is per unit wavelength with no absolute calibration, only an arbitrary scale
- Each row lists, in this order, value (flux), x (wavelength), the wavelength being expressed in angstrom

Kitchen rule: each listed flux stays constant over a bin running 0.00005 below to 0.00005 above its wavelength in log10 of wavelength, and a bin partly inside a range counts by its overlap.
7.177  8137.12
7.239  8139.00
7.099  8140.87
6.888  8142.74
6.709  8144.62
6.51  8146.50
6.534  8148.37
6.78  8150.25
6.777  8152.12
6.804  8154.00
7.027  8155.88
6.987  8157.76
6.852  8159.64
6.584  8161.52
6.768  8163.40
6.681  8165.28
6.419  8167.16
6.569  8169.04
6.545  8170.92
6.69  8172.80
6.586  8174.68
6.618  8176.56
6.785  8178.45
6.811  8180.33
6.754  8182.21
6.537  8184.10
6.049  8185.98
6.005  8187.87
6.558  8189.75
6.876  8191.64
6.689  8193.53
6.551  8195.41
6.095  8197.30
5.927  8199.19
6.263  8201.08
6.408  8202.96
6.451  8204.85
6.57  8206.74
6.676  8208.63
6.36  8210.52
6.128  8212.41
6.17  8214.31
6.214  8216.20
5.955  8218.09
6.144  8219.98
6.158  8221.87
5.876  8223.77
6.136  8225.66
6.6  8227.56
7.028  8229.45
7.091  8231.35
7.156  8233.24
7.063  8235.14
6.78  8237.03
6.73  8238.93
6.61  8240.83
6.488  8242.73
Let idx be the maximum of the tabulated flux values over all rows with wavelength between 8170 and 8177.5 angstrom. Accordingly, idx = 6.69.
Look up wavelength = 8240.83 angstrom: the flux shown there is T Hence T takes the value 6.61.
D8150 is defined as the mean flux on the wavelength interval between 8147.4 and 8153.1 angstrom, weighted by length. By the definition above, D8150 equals 6.7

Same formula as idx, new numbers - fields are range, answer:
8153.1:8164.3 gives 7.027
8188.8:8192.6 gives 6.876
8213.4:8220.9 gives 6.214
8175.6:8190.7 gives 6.811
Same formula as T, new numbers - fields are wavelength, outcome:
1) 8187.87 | 6.005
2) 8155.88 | 7.027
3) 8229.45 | 7.028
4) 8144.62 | 6.709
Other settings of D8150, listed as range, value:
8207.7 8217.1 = 6.31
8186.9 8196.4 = 6.53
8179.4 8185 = 6.7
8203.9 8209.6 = 6.56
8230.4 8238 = 7.02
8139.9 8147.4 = 6.8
